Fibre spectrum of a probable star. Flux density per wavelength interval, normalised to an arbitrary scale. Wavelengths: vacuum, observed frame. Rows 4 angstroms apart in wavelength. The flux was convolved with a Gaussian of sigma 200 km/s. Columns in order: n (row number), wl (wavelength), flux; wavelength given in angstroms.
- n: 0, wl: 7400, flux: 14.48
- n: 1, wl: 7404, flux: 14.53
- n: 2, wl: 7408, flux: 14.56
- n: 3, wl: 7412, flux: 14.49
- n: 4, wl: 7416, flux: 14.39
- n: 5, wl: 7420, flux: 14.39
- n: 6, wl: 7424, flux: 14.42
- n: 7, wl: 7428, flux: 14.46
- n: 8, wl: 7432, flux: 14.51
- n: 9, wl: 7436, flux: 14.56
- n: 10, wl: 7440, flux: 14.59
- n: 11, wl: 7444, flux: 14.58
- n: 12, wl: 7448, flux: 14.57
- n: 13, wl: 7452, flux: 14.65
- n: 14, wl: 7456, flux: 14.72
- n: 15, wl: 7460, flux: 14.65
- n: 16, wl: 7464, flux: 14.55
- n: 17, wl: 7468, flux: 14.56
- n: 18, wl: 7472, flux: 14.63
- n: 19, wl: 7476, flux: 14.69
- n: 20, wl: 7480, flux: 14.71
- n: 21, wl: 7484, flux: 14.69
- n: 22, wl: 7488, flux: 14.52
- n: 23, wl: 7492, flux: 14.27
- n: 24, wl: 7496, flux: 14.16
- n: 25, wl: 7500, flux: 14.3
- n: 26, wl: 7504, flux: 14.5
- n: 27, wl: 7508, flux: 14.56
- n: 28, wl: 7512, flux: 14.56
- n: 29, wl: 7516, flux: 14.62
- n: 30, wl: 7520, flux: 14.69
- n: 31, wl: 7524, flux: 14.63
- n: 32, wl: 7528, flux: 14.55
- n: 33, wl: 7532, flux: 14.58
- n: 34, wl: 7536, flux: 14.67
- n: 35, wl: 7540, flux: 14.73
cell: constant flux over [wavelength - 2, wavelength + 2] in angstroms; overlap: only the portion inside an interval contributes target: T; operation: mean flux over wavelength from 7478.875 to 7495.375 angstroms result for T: 14.5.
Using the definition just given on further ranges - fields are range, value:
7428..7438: 14.5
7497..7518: 14.5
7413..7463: 14.5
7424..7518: 14.5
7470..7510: 14.5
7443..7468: 14.6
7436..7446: 14.6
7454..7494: 14.6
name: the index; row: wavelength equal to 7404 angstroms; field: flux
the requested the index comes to 14.53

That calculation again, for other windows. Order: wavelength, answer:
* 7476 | 14.69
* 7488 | 14.52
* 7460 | 14.65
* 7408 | 14.56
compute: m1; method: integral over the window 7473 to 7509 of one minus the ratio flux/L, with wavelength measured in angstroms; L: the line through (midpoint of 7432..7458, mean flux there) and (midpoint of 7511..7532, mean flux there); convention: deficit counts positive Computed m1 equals 0.3 angstroms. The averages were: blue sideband 14.6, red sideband 14.6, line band 14.5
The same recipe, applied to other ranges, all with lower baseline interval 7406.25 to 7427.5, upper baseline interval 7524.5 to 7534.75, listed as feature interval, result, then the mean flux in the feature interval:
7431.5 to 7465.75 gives -0.3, 14.6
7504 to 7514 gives 0.0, 14.5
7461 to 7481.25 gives -0.2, 14.6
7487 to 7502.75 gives 0.3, 14.3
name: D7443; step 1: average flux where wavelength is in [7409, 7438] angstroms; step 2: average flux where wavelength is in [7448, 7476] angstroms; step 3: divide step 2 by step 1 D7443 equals 1.01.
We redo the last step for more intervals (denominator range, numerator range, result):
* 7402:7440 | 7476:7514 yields 1.00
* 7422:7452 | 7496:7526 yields 1.00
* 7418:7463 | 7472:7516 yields 1.00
